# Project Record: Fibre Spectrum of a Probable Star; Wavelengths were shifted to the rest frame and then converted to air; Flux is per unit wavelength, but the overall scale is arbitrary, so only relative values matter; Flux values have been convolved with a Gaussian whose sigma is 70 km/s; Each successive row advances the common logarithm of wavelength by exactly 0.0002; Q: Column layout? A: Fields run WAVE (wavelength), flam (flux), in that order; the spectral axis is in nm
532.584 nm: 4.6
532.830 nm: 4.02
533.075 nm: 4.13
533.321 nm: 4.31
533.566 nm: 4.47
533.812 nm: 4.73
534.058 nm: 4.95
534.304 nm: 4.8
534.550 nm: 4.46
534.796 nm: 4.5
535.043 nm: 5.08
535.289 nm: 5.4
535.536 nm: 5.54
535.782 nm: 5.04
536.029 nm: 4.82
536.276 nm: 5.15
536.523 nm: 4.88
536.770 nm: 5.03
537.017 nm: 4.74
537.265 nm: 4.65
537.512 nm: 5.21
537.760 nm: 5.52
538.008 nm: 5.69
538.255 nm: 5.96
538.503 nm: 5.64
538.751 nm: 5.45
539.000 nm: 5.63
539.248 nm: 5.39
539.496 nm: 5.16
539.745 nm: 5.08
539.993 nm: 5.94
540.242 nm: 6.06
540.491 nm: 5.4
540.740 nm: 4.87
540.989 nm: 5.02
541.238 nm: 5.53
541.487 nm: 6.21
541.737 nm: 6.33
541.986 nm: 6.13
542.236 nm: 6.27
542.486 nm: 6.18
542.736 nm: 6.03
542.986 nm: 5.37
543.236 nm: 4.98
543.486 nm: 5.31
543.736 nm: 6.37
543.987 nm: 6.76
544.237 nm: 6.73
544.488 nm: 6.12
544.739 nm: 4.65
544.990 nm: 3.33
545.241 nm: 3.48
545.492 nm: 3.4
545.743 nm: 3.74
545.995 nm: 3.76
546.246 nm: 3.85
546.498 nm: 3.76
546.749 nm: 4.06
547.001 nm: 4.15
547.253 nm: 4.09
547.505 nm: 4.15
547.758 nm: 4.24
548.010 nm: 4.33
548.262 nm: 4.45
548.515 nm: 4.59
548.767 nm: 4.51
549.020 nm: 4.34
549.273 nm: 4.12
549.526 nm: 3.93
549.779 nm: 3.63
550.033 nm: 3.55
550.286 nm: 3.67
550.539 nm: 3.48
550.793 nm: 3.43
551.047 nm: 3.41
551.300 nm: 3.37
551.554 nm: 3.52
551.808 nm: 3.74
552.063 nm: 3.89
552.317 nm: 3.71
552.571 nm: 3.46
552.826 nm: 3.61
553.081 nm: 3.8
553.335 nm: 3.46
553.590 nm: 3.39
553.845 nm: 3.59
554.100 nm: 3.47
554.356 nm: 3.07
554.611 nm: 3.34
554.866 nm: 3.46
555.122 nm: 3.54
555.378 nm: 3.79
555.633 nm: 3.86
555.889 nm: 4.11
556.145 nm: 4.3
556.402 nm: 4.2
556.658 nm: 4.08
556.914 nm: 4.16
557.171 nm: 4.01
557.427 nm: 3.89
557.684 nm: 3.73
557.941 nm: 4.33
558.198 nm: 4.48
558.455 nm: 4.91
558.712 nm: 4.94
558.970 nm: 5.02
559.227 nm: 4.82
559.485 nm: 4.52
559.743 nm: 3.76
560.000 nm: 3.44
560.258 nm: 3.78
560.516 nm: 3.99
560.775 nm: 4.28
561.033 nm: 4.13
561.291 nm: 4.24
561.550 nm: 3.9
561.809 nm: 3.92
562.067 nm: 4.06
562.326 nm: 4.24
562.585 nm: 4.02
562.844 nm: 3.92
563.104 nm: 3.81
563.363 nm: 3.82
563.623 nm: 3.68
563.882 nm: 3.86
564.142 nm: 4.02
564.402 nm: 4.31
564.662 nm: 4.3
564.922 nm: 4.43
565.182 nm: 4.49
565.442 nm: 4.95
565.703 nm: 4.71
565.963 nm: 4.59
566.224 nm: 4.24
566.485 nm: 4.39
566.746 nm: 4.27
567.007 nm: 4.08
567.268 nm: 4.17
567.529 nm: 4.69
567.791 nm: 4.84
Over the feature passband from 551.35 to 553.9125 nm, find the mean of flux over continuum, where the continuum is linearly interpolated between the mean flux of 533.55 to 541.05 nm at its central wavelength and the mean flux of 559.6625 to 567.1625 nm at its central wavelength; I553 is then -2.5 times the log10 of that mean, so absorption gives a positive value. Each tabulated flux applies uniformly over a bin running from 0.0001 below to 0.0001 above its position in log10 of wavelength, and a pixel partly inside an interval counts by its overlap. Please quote 0.25 mag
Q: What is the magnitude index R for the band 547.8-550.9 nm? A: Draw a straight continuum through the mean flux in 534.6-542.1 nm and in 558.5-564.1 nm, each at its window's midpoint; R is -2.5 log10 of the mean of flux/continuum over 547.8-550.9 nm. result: 0.19 mag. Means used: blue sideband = 5.36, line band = 4.01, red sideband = 4.11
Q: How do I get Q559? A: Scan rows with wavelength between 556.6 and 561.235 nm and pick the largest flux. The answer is 5.02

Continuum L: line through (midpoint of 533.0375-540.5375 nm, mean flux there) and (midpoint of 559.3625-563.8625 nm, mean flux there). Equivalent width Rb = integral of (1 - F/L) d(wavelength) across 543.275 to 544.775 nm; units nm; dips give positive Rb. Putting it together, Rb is -0.38 nm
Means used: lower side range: 5.13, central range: 6.01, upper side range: 3.97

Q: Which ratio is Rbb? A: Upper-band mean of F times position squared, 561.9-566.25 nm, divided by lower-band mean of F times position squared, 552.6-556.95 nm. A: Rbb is 1.2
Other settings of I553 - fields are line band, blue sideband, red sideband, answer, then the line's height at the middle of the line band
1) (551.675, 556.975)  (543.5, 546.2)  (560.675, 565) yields 0.19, 4.42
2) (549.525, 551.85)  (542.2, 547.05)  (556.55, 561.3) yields 0.29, 4.62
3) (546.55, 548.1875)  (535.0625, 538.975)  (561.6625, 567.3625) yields 0.17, 4.85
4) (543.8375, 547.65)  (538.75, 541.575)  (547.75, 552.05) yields 0.04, 4.56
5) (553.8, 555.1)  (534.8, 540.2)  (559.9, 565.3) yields 0.29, 4.44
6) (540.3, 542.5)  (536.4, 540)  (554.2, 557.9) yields -0.14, 5.05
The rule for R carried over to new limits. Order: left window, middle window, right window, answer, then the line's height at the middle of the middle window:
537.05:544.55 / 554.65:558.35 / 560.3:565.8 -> 0.15 mag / 4.59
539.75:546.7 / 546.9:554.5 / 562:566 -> 0.27 mag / 4.85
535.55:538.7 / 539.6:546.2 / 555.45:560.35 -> -0.08 mag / 4.94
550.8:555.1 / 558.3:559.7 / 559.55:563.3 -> -0.23 mag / 3.84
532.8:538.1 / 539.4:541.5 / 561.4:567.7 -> -0.14 mag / 4.76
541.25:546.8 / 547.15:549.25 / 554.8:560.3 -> 0.12 mag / 4.84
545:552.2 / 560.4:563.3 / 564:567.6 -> 0.06 mag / 4.28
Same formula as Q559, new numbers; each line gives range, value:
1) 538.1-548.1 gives 6.76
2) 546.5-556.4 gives 4.59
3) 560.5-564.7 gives 4.31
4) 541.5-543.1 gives 6.33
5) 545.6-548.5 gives 4.45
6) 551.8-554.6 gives 3.89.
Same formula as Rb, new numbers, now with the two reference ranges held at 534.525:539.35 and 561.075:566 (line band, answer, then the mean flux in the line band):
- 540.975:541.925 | -0.162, 5.89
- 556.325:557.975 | 0.141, 4.04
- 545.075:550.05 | 0.805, 4.01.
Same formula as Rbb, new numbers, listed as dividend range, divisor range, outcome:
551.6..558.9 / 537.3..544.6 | 0.71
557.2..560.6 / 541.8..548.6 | 0.93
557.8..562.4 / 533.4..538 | 0.94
